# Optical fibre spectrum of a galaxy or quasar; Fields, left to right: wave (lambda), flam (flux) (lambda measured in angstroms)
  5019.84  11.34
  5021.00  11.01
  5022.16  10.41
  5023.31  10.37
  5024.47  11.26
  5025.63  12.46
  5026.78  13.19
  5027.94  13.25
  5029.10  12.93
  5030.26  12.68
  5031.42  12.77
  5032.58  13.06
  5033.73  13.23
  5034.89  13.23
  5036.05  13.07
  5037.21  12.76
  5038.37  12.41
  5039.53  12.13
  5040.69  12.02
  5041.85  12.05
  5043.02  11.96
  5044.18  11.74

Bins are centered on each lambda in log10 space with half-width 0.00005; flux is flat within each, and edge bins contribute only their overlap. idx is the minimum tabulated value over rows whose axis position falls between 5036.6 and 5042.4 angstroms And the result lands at 12.02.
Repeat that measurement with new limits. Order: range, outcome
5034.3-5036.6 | 13.07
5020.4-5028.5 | 10.37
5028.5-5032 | 12.68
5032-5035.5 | 13.06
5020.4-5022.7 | 10.41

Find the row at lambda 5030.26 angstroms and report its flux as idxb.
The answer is 12.68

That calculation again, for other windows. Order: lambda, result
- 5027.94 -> 13.25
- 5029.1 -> 12.93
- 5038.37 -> 12.41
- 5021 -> 11.01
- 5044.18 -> 11.74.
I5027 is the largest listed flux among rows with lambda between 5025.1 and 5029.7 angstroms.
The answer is 13.25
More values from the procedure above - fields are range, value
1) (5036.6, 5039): 12.76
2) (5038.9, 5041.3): 12.13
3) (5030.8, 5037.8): 13.23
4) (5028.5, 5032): 12.93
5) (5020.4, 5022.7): 11.01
